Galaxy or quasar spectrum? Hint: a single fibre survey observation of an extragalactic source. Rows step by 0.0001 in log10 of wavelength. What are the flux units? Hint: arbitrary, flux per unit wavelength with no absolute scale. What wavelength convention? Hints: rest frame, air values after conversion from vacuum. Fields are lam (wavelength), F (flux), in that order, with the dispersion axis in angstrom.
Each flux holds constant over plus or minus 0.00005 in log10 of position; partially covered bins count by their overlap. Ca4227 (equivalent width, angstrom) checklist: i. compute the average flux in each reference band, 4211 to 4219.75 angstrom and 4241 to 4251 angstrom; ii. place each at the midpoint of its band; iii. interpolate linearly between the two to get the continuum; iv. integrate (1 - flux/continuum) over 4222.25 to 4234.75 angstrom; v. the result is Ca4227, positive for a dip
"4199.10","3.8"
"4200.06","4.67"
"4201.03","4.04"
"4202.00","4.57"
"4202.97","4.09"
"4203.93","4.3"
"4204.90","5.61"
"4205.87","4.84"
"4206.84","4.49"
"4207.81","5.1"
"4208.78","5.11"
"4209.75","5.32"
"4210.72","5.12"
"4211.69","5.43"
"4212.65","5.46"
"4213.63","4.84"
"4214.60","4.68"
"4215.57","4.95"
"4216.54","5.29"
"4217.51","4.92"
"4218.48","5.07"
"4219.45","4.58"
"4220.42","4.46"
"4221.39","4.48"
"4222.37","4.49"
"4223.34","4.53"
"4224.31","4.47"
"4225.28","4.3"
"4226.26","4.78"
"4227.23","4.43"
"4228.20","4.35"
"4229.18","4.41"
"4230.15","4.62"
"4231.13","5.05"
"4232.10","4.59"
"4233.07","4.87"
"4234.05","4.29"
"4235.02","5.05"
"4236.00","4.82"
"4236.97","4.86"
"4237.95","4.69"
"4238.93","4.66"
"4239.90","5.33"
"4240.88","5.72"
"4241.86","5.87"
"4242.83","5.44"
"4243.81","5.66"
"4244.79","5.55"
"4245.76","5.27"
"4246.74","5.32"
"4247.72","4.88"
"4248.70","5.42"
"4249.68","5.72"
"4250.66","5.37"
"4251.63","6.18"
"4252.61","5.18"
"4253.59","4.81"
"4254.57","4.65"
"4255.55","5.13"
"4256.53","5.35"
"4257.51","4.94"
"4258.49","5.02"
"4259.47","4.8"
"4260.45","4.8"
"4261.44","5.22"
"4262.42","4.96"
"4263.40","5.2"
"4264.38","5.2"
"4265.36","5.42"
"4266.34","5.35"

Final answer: 1.6 angstrom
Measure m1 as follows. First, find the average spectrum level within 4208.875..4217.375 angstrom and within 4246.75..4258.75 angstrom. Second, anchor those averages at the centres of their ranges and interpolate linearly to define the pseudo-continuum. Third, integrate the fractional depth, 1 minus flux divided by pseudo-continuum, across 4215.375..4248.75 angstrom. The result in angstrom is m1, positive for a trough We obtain 1.83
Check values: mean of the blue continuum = 5.13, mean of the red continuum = 5.23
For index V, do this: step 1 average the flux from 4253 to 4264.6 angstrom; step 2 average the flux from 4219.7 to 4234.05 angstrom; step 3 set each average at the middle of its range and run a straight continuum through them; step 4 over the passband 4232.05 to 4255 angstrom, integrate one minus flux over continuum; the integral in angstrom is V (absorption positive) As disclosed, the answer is -1.9 angstrom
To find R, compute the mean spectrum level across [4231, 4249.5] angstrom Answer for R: 5.14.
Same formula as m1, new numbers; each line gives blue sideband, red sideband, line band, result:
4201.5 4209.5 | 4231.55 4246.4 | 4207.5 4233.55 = 0.6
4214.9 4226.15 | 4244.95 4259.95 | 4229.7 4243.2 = -0.1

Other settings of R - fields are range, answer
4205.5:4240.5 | 4.8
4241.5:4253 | 5.49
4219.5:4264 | 4.97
